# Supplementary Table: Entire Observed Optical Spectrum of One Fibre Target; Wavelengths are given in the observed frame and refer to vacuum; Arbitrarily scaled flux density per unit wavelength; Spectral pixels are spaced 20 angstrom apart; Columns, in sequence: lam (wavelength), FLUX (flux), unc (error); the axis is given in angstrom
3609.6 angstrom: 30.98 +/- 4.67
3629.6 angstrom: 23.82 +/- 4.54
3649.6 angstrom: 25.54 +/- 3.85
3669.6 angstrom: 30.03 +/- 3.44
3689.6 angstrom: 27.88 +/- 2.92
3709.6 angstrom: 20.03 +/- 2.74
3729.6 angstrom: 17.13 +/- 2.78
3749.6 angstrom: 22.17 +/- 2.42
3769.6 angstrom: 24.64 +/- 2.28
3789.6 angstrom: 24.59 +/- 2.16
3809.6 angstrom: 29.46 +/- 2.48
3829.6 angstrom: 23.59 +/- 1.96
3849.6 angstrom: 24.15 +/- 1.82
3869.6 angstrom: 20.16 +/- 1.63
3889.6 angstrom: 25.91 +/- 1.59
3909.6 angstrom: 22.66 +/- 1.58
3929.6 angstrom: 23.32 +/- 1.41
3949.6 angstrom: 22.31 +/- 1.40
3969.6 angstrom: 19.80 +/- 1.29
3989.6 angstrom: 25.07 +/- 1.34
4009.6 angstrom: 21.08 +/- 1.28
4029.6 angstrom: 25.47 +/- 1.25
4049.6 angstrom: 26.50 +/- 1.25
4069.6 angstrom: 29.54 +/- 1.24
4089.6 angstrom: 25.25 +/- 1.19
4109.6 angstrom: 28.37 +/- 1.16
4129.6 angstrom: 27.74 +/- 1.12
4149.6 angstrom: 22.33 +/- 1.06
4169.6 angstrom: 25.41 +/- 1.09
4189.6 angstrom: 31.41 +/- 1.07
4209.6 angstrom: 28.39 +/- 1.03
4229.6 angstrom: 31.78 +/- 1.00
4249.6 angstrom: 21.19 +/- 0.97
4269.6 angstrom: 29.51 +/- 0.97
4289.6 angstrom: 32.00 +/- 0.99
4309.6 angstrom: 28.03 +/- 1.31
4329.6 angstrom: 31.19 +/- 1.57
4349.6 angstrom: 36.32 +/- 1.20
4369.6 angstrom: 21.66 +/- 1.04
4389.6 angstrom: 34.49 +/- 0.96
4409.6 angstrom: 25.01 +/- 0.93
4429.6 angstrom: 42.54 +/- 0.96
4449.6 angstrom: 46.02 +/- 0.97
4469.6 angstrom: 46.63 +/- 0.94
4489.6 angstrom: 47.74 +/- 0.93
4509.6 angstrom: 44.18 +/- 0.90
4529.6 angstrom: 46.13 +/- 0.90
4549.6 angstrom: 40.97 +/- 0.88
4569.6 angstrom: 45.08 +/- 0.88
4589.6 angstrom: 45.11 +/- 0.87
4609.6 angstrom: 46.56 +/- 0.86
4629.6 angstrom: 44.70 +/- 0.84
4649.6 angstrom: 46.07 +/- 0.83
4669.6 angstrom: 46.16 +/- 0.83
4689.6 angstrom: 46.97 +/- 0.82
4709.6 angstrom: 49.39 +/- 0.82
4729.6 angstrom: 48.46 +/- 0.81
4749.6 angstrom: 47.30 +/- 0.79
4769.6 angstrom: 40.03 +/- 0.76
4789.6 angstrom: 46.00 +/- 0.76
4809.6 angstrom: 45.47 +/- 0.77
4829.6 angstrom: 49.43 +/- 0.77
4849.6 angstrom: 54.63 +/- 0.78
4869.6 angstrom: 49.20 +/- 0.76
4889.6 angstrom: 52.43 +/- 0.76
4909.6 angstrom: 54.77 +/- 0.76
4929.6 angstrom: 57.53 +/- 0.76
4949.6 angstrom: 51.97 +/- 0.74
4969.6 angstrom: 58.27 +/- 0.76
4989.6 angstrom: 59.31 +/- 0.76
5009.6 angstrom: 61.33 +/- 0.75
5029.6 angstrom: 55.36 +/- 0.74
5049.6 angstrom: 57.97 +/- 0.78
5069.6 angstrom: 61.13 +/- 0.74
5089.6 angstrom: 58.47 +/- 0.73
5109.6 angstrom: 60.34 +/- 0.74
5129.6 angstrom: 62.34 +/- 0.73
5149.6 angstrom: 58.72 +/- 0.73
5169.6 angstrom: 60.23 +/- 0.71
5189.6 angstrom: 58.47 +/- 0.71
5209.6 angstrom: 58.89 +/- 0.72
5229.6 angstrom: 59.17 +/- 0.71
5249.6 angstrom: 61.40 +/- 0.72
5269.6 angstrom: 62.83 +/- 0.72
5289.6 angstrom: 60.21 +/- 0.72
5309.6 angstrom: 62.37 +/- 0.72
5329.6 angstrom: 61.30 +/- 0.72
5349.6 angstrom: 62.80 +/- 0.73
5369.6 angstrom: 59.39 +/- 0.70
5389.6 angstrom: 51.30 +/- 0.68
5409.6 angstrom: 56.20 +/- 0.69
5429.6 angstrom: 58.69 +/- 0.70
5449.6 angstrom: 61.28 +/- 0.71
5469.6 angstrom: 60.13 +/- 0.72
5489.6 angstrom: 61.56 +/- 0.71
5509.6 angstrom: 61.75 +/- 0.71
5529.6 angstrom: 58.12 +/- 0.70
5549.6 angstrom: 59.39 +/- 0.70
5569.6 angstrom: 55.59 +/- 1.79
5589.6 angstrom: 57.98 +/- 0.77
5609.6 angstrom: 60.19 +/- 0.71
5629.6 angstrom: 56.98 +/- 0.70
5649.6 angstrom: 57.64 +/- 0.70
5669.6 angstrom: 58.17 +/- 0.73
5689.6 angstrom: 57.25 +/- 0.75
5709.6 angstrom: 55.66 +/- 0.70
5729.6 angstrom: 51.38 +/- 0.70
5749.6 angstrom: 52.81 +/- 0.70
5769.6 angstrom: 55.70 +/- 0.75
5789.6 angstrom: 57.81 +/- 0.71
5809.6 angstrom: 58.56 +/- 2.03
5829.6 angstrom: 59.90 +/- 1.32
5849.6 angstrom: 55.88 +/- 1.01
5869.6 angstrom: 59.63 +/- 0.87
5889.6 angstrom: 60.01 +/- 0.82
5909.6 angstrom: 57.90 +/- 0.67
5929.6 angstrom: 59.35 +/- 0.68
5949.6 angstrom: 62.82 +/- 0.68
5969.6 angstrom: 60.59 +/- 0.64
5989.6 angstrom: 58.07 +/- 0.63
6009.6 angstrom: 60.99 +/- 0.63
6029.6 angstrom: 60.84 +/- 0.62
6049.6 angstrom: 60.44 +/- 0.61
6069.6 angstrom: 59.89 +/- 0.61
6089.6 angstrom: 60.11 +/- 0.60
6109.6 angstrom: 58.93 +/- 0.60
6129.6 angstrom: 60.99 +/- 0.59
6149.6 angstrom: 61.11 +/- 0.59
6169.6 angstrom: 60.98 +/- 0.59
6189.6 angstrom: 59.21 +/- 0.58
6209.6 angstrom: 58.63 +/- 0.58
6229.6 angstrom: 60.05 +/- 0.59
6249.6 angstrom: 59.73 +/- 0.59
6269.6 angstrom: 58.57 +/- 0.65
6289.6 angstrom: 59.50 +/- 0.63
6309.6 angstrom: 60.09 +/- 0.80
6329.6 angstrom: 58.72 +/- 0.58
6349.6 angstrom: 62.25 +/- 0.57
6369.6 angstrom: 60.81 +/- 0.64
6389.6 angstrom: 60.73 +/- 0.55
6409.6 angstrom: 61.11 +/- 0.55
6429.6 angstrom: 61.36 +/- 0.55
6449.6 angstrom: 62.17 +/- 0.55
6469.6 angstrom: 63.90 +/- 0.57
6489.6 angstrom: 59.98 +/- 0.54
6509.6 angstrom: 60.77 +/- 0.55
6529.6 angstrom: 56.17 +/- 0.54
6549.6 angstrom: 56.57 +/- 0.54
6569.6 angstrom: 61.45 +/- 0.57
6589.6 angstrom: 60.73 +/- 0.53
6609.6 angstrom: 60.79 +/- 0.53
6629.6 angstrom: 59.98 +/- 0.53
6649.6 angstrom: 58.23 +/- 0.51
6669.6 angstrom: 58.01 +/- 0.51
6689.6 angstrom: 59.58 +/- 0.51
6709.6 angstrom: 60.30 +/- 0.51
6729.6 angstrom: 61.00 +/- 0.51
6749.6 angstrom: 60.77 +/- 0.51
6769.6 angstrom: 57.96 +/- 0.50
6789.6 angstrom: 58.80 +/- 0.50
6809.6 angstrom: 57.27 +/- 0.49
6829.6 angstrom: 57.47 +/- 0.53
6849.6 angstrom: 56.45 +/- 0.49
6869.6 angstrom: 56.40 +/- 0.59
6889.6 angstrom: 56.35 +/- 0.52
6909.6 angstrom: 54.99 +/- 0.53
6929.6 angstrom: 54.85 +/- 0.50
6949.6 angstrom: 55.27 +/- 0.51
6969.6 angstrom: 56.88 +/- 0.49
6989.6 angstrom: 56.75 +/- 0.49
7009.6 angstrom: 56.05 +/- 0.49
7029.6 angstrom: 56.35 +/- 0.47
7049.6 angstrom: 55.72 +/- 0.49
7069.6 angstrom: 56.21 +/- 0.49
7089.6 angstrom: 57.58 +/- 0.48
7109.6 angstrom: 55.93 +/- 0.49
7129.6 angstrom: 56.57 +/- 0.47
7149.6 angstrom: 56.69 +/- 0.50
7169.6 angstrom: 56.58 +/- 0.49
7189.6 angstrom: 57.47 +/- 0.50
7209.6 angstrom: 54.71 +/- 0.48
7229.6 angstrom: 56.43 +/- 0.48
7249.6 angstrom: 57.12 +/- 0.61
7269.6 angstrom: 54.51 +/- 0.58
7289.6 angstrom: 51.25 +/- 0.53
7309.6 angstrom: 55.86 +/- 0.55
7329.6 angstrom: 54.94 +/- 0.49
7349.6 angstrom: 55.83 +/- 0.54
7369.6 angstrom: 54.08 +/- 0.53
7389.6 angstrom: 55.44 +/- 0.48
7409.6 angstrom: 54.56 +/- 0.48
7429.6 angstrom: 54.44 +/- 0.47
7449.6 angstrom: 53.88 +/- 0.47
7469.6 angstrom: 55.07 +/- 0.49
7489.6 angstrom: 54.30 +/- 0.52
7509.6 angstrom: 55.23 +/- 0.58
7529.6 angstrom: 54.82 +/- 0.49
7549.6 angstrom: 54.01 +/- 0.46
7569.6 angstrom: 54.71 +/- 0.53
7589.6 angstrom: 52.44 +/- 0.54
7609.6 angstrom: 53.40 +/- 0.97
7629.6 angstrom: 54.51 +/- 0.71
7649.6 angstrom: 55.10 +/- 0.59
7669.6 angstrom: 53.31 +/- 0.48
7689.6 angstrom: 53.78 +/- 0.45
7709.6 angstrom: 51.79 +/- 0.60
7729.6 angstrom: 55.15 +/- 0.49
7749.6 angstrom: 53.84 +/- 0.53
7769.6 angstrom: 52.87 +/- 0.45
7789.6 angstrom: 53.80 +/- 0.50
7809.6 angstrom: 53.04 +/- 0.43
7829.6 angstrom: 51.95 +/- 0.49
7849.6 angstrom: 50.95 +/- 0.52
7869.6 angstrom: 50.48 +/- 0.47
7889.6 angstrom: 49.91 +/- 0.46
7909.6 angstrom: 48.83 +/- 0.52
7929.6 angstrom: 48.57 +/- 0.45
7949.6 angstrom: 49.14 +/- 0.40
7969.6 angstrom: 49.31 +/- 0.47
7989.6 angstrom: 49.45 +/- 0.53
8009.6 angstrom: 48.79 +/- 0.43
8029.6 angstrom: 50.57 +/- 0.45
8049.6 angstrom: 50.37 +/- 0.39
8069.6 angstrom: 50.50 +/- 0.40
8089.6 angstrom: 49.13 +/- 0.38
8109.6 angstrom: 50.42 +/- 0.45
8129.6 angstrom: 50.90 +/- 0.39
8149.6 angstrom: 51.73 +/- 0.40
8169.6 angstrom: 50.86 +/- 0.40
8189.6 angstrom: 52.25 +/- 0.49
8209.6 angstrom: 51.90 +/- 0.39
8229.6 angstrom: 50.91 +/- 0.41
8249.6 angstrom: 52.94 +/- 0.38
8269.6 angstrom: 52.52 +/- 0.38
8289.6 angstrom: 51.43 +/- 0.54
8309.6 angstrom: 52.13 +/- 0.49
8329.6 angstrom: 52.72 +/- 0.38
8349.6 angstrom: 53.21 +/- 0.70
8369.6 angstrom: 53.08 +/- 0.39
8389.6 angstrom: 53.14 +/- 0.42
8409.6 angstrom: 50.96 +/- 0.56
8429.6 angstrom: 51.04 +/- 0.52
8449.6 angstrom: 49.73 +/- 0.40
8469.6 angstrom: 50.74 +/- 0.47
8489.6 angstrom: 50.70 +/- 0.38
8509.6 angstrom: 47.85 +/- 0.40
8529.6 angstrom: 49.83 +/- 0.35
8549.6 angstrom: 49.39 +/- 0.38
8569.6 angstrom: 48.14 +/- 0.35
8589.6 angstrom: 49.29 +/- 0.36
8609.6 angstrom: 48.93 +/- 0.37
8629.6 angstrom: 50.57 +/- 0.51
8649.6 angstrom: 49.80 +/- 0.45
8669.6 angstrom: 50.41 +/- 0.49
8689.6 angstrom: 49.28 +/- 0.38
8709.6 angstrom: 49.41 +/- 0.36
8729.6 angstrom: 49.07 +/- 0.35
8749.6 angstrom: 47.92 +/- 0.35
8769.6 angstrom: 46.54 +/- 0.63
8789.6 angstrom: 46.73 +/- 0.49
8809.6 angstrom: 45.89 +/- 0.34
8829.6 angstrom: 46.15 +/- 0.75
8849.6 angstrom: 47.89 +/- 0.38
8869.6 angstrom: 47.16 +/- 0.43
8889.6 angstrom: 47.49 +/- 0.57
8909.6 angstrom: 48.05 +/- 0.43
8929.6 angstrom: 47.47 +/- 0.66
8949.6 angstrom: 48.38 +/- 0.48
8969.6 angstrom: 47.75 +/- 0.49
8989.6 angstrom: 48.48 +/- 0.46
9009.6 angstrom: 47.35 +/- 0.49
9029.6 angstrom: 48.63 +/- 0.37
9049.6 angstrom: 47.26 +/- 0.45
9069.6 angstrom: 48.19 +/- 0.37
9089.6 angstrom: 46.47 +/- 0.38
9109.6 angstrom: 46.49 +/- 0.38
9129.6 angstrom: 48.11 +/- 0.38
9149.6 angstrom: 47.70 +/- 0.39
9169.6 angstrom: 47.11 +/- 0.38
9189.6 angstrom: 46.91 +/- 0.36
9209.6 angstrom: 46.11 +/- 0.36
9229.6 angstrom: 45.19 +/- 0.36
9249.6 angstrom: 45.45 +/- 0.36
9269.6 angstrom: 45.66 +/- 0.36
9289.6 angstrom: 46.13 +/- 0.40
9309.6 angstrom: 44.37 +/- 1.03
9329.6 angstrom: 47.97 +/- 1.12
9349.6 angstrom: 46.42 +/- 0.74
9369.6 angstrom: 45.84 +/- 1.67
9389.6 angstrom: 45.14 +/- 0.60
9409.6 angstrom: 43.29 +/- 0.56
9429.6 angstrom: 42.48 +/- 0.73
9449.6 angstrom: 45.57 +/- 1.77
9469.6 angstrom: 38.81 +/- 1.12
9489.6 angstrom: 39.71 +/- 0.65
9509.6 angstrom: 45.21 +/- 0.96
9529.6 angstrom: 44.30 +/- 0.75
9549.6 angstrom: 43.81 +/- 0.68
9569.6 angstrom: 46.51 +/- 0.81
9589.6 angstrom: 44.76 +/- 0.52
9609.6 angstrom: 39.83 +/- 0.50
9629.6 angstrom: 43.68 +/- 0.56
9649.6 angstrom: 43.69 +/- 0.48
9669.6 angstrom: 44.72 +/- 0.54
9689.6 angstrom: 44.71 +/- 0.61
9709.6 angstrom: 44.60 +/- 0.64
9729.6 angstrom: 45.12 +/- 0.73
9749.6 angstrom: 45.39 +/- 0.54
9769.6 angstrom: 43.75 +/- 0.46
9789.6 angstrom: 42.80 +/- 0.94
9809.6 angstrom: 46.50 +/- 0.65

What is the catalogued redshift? 0.11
